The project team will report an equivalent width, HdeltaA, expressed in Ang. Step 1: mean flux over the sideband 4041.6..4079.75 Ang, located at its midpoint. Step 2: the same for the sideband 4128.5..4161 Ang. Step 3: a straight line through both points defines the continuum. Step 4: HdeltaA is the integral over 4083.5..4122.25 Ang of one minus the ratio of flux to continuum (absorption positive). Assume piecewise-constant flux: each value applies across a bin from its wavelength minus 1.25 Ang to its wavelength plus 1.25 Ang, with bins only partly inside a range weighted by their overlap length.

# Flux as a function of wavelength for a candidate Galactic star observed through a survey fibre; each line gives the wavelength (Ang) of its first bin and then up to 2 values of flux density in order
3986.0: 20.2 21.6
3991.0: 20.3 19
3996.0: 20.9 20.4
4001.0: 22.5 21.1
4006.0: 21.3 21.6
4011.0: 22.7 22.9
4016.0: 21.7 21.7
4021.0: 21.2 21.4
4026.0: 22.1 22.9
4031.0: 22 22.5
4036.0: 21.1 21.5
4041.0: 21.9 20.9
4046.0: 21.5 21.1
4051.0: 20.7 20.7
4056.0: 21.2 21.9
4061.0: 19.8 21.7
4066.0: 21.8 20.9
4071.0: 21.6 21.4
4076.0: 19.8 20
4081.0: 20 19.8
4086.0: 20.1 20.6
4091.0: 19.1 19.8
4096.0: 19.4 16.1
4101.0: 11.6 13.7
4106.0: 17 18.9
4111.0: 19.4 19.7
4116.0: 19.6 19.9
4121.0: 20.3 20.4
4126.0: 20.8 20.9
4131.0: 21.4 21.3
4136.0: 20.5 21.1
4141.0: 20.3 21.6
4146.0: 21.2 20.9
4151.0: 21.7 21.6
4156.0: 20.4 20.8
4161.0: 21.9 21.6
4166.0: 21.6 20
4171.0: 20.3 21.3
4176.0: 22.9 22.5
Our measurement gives 4.9 Ang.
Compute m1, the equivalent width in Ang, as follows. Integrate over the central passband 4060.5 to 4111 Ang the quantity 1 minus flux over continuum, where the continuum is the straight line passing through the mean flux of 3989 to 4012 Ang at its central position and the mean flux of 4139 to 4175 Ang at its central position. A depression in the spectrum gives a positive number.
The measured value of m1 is 4.6 Ang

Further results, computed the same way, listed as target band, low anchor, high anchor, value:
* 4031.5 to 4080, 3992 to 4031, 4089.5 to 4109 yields -4.9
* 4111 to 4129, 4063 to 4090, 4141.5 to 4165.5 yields 0.7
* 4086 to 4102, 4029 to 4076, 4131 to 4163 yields 2.4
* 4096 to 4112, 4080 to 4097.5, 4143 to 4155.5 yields 3.1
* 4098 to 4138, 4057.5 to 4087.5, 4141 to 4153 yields 4.0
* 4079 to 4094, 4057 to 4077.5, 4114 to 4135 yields 0.7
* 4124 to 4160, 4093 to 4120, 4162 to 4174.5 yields -2.7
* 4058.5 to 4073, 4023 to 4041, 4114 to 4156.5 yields 0.2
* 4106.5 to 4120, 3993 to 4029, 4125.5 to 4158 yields 1.1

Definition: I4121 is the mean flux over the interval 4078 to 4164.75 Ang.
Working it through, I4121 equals 19.8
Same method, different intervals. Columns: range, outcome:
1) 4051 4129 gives 19.6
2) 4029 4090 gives 21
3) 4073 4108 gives 18.4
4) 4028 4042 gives 21.9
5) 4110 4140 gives 20.4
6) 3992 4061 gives 21.5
